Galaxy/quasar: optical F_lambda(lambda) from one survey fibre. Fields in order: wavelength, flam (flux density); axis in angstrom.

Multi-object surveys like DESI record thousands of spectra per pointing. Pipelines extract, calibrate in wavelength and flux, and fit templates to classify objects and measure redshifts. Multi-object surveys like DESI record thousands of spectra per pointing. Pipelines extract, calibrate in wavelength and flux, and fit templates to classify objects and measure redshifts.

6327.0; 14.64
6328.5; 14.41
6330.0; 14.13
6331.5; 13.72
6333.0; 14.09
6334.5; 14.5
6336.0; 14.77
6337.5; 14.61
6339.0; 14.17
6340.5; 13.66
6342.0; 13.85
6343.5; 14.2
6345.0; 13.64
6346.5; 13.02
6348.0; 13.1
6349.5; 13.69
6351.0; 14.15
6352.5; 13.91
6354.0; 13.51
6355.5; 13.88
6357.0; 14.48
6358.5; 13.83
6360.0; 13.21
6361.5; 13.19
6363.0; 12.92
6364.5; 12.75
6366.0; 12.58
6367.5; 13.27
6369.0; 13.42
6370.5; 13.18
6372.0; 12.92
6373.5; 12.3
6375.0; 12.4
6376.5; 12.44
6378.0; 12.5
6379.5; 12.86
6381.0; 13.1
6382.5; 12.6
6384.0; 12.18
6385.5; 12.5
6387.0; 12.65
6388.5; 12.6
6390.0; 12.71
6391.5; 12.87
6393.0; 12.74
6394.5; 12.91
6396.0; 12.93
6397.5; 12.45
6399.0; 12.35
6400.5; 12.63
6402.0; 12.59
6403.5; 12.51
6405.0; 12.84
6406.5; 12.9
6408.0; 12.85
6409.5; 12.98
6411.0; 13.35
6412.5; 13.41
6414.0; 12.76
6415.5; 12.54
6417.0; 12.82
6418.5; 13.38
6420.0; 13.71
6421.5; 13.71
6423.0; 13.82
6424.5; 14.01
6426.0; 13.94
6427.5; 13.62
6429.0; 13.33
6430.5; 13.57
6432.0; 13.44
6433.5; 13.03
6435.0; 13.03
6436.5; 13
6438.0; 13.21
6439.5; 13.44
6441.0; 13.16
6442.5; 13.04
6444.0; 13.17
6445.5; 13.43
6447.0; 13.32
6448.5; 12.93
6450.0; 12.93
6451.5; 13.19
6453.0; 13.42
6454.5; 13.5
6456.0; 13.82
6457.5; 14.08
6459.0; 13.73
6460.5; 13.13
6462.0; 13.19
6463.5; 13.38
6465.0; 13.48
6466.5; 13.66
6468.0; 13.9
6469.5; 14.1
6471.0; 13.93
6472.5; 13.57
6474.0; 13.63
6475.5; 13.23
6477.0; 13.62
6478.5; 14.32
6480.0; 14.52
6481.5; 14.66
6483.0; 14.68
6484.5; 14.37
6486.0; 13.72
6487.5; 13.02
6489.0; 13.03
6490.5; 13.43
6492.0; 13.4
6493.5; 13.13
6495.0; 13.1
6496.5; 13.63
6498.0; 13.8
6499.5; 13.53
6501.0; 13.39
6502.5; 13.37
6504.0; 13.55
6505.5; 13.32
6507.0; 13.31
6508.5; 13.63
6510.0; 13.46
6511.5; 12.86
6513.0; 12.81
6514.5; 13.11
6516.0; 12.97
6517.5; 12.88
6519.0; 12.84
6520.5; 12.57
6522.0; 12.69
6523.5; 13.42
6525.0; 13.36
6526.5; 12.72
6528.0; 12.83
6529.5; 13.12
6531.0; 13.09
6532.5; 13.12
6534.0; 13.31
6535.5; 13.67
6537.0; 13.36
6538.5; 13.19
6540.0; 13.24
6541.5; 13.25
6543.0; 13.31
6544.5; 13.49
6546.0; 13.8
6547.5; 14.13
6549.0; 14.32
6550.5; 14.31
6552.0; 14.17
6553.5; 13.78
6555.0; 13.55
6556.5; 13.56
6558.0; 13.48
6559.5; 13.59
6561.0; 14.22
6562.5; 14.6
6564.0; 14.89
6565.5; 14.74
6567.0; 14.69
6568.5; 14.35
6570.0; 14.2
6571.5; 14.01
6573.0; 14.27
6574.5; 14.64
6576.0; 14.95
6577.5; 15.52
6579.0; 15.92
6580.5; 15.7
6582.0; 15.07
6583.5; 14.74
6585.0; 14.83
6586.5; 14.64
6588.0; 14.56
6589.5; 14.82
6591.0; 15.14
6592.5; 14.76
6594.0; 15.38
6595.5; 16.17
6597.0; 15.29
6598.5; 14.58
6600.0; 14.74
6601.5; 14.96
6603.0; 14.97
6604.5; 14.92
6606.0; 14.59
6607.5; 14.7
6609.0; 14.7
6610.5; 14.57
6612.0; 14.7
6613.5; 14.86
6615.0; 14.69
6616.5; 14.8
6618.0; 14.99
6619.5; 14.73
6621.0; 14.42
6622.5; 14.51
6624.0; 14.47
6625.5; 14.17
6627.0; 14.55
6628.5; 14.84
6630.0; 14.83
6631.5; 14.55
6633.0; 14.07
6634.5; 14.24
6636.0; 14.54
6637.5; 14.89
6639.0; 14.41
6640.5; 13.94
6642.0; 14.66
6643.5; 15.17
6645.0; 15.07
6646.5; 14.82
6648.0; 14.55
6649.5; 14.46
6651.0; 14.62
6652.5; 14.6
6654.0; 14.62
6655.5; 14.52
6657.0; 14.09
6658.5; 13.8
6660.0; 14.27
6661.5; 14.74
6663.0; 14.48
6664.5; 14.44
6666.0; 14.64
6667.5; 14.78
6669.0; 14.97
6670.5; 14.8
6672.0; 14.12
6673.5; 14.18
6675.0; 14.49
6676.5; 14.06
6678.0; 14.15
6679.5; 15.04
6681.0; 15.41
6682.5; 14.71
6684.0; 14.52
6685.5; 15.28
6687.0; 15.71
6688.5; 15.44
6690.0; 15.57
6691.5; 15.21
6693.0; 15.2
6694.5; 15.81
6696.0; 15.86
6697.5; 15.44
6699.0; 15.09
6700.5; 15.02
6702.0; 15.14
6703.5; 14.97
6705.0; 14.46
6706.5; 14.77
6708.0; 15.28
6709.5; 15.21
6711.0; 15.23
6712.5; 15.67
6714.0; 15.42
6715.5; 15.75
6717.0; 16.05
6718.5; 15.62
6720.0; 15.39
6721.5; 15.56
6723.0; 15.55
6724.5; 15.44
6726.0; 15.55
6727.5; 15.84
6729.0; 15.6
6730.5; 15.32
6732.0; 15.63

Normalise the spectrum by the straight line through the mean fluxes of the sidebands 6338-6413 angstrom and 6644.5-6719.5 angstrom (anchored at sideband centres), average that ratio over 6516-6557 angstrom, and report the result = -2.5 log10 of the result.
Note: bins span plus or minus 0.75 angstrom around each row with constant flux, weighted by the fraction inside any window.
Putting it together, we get 0.054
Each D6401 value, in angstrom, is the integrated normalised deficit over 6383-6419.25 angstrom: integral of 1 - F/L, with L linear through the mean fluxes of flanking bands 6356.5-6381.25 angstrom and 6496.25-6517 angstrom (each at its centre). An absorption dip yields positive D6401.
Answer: 0.9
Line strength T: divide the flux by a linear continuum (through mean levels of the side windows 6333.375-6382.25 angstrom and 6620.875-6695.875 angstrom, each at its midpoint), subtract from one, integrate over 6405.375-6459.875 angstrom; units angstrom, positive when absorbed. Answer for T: 1.7 angstrom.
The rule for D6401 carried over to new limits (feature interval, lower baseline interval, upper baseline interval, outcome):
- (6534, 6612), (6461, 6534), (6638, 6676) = -2.8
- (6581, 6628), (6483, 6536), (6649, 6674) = -2.6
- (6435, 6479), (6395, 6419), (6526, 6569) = -1.0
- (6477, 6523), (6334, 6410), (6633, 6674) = 1.1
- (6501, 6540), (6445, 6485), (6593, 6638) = 2.6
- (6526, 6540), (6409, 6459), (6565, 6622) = 1.1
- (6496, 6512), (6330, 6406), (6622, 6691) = 0.5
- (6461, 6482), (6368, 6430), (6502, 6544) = -1.1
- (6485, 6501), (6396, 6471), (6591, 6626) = 0.5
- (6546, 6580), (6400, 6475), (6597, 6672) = -0.5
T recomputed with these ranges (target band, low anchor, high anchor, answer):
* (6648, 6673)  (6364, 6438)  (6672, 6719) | 0.6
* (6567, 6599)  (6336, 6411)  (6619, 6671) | -1.6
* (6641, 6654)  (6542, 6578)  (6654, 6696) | -0.1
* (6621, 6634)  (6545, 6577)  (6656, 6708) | 0.1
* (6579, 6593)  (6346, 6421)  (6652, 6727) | -0.6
